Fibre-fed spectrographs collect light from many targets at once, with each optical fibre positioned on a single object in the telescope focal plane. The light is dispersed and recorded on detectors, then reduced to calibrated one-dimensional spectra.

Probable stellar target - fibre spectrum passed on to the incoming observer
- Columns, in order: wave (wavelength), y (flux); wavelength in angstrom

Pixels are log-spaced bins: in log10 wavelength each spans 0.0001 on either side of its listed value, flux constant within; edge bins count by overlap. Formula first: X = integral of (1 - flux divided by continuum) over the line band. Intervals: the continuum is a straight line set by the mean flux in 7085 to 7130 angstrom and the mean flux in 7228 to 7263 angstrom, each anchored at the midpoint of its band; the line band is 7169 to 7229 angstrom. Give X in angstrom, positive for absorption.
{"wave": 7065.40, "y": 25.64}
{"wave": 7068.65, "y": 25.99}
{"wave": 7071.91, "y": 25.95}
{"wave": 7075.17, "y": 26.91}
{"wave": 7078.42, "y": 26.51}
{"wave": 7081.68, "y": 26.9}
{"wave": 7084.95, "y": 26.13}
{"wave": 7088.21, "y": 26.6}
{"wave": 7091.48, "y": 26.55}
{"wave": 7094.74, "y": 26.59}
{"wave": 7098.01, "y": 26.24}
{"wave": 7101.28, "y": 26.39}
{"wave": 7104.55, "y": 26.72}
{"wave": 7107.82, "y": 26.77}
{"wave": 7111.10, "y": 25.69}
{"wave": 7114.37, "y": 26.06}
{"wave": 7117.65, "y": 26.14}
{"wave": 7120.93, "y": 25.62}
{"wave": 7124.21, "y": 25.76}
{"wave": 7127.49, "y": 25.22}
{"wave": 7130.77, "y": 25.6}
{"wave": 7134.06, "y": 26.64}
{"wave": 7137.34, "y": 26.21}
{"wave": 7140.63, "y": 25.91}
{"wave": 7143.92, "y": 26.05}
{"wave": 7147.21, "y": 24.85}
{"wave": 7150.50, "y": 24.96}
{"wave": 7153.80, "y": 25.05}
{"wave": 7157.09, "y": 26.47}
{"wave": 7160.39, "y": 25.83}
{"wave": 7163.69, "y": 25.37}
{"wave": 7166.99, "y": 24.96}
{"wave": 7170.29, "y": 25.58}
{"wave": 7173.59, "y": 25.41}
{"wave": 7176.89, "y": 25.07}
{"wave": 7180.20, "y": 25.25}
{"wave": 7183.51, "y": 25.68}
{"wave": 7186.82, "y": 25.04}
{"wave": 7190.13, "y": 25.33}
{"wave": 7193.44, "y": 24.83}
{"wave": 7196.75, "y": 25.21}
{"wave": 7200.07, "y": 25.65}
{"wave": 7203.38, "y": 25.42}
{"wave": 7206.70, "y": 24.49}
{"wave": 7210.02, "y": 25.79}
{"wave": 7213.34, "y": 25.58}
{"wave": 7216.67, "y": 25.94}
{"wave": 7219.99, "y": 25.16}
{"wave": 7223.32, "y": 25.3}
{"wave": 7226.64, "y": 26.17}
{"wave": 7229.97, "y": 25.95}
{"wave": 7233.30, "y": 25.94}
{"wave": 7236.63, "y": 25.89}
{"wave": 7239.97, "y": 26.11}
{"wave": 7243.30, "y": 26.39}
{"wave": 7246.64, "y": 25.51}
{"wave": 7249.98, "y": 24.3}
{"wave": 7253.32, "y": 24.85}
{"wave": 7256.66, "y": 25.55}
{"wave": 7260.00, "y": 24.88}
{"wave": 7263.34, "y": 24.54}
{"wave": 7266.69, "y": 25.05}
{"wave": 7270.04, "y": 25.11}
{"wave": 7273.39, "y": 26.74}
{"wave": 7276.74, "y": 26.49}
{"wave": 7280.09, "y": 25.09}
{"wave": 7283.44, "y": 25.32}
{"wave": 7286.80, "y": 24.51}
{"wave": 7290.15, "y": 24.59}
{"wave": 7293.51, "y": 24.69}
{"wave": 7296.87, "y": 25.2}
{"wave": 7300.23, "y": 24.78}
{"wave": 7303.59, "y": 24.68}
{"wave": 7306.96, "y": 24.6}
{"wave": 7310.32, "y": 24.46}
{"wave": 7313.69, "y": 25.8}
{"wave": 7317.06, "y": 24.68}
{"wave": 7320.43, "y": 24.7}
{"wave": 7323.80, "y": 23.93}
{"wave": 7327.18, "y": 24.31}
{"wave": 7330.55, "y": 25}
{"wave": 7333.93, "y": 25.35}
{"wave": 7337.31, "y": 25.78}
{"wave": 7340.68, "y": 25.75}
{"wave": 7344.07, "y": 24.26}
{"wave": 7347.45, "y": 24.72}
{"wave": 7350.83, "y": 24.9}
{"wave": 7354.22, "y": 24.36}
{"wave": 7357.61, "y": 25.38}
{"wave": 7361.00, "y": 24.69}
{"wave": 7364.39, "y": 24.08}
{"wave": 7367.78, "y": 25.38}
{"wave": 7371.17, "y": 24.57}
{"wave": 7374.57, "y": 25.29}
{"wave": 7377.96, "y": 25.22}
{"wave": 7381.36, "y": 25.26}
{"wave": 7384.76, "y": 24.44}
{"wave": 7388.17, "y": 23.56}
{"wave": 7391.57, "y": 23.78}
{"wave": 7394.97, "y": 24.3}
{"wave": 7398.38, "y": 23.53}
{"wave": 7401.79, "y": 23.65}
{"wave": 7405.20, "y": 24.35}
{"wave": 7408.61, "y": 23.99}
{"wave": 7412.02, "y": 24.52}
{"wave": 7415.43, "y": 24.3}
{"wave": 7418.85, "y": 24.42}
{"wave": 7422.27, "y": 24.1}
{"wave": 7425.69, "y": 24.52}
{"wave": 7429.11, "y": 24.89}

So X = 0.79 angstrom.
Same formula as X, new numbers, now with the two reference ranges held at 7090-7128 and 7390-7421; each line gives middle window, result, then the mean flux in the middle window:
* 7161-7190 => 0.4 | 25.3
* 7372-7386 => -0.4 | 25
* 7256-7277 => -0.3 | 25.4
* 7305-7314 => 0.0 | 24.8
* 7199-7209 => 0.1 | 25.2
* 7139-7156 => 0.3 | 25.4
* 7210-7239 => -0.4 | 25.7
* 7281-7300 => 0.0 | 24.9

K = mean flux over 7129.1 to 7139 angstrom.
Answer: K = 26.2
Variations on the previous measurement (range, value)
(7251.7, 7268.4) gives 25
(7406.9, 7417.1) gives 24.3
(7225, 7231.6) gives 26.1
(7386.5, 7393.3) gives 23.7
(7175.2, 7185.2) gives 25.3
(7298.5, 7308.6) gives 24.7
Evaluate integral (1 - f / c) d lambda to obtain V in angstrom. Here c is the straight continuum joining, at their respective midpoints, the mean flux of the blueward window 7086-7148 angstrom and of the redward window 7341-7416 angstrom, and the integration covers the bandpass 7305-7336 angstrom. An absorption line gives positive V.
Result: 0.1 angstrom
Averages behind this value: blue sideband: 26.1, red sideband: 24.5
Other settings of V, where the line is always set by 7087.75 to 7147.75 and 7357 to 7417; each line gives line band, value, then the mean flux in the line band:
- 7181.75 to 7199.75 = 0.3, 25.2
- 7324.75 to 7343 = -0.3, 25.1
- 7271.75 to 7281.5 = -0.4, 26.1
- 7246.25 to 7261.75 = 0.2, 25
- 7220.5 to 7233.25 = -0.2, 25.8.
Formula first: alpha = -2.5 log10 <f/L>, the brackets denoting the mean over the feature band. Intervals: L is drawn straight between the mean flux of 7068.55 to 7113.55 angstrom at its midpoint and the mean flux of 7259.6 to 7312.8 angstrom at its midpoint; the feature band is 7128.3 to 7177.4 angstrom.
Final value 0.017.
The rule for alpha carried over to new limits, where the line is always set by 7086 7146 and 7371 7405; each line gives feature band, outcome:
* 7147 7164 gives 0.02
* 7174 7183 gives 0.02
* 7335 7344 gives -0.03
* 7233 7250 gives -0.02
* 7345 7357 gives 0.00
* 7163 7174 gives 0.02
